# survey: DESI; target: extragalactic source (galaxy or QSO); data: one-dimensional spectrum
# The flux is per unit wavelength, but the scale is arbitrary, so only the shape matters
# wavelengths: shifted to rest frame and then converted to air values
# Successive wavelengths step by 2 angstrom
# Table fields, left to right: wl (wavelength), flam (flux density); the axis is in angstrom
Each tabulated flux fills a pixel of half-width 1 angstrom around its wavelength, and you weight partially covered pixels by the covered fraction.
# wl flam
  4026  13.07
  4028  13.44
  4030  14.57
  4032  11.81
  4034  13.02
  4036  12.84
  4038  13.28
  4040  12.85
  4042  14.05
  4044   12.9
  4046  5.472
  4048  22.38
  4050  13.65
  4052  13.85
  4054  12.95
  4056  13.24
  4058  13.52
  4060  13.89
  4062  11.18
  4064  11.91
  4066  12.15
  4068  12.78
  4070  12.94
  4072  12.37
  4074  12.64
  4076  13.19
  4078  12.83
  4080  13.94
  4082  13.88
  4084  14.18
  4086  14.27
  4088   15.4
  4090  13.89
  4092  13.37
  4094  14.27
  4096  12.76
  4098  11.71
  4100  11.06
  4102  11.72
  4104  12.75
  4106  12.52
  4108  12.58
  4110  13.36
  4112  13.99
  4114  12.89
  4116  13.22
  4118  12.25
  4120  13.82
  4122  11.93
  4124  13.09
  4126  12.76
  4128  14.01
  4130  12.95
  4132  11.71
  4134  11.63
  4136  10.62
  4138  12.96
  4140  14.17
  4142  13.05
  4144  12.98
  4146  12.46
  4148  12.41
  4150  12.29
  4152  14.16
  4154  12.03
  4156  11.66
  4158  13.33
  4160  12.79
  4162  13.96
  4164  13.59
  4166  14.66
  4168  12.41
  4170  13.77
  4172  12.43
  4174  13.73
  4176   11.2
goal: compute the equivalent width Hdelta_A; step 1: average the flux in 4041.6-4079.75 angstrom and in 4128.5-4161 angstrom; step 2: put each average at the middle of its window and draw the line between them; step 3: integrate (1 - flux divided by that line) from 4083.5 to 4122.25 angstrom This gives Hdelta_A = -0.9 angstrom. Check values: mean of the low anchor 13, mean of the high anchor 12.6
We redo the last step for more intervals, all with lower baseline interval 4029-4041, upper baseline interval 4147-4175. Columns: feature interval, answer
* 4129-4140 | 0.8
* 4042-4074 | 0.1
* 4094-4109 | 0.9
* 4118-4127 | 0.2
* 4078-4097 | -1.3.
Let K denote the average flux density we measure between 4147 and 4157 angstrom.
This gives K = 12.5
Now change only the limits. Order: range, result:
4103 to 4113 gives 13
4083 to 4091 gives 14.4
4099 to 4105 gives 11.8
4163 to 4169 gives 13.6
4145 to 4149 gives 12.4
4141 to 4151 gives 12.6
